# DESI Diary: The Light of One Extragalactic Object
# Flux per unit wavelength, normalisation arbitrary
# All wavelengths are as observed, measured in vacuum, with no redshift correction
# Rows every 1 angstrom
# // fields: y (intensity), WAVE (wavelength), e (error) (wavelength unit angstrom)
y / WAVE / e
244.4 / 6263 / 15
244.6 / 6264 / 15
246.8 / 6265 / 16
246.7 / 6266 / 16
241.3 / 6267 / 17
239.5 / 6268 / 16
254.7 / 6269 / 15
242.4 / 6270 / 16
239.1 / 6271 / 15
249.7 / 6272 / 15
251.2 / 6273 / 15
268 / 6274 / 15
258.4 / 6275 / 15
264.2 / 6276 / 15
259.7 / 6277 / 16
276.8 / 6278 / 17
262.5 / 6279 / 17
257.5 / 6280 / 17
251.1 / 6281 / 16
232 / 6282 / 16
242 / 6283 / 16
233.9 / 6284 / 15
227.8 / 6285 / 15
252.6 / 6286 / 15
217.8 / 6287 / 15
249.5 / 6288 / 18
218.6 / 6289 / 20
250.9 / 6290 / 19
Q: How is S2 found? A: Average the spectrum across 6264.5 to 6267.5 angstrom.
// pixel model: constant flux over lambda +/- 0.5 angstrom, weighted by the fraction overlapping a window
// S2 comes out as 245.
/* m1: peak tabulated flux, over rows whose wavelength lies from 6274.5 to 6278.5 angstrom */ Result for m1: 276.8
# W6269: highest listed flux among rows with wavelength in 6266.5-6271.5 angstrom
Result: 254.7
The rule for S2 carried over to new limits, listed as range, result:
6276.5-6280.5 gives 264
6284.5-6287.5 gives 233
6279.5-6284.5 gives 243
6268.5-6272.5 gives 246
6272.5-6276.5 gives 260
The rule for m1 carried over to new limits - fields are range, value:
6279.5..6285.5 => 257.5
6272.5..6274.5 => 268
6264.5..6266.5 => 246.8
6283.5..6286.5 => 252.6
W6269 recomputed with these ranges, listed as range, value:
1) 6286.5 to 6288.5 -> 249.5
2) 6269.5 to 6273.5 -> 251.2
